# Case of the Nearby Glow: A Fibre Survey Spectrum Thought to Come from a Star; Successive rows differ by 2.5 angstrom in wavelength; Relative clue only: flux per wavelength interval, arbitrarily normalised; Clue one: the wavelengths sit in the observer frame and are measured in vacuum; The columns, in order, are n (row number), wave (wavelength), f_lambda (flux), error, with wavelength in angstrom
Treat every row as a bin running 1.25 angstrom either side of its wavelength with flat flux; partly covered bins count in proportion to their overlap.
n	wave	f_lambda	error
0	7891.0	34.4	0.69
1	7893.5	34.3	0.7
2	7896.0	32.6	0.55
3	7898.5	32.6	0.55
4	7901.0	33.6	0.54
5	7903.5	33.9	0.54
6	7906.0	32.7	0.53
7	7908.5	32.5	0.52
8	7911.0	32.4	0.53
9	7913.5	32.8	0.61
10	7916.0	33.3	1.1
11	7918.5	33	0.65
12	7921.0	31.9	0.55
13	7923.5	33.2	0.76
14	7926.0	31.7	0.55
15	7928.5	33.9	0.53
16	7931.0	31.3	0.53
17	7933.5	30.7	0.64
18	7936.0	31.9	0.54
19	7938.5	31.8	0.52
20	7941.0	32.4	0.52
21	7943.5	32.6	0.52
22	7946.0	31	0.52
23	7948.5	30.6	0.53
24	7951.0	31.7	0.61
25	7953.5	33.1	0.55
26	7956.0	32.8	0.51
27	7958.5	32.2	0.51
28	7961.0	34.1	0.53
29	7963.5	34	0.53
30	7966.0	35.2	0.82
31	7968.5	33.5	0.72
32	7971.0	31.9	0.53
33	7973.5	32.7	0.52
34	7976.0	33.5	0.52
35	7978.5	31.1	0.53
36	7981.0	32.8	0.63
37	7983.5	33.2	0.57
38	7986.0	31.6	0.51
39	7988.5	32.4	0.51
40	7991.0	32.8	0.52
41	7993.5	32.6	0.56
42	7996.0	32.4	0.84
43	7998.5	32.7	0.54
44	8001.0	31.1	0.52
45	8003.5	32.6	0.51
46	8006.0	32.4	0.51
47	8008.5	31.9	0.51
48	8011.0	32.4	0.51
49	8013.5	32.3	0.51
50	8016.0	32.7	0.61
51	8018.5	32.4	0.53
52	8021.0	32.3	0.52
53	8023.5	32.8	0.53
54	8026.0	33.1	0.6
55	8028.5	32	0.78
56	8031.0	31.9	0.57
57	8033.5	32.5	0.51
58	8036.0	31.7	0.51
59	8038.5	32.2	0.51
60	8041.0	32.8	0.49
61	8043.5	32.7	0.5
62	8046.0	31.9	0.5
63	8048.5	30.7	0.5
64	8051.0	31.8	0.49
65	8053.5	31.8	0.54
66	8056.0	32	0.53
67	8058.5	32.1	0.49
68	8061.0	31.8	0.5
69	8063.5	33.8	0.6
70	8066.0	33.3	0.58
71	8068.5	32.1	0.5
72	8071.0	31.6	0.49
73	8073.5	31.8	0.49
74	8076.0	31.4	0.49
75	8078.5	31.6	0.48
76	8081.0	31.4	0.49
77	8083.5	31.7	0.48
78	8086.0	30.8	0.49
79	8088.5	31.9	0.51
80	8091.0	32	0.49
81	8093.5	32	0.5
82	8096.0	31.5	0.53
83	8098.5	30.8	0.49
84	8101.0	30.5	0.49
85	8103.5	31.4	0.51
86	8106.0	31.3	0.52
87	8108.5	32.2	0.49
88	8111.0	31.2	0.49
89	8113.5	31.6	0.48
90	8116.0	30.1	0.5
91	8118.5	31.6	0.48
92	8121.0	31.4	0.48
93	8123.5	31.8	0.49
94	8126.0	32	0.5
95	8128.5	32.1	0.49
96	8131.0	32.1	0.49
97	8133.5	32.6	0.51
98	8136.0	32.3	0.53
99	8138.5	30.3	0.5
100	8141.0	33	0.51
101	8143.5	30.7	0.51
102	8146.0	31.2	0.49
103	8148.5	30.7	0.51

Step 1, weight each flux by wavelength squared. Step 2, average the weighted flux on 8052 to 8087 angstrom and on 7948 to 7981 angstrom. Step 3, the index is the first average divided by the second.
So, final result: 1.00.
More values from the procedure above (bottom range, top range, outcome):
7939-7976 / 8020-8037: 1.01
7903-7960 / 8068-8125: 1.01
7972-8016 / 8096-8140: 1.00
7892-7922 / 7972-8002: 1.00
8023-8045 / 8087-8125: 0.99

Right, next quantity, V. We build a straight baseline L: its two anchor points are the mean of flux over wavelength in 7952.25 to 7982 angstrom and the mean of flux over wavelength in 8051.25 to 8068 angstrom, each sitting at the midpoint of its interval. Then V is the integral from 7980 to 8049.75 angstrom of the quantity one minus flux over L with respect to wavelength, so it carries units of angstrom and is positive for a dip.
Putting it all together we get 0.89 angstrom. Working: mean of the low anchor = 33.1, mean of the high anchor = 32.4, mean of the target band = 32.3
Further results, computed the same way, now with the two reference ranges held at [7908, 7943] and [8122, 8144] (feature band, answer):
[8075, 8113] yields 0.6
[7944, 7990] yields -0.5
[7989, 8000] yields -0.1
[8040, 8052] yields 0.0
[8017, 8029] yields -0.2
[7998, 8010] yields 0.0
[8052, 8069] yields -0.2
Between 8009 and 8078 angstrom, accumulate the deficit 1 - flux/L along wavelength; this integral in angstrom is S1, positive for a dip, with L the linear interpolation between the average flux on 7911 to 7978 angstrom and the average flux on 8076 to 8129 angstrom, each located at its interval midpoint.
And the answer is -0.7 angstrom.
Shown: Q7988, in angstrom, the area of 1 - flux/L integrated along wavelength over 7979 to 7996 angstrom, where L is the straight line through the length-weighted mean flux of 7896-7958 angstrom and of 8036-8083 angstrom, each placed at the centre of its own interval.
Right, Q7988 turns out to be -0.1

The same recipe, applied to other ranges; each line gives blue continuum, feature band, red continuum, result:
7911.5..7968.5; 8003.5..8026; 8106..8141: -0.2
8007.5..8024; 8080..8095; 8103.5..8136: 0.1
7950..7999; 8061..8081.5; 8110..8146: 0.0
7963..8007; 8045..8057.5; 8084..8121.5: 0.1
